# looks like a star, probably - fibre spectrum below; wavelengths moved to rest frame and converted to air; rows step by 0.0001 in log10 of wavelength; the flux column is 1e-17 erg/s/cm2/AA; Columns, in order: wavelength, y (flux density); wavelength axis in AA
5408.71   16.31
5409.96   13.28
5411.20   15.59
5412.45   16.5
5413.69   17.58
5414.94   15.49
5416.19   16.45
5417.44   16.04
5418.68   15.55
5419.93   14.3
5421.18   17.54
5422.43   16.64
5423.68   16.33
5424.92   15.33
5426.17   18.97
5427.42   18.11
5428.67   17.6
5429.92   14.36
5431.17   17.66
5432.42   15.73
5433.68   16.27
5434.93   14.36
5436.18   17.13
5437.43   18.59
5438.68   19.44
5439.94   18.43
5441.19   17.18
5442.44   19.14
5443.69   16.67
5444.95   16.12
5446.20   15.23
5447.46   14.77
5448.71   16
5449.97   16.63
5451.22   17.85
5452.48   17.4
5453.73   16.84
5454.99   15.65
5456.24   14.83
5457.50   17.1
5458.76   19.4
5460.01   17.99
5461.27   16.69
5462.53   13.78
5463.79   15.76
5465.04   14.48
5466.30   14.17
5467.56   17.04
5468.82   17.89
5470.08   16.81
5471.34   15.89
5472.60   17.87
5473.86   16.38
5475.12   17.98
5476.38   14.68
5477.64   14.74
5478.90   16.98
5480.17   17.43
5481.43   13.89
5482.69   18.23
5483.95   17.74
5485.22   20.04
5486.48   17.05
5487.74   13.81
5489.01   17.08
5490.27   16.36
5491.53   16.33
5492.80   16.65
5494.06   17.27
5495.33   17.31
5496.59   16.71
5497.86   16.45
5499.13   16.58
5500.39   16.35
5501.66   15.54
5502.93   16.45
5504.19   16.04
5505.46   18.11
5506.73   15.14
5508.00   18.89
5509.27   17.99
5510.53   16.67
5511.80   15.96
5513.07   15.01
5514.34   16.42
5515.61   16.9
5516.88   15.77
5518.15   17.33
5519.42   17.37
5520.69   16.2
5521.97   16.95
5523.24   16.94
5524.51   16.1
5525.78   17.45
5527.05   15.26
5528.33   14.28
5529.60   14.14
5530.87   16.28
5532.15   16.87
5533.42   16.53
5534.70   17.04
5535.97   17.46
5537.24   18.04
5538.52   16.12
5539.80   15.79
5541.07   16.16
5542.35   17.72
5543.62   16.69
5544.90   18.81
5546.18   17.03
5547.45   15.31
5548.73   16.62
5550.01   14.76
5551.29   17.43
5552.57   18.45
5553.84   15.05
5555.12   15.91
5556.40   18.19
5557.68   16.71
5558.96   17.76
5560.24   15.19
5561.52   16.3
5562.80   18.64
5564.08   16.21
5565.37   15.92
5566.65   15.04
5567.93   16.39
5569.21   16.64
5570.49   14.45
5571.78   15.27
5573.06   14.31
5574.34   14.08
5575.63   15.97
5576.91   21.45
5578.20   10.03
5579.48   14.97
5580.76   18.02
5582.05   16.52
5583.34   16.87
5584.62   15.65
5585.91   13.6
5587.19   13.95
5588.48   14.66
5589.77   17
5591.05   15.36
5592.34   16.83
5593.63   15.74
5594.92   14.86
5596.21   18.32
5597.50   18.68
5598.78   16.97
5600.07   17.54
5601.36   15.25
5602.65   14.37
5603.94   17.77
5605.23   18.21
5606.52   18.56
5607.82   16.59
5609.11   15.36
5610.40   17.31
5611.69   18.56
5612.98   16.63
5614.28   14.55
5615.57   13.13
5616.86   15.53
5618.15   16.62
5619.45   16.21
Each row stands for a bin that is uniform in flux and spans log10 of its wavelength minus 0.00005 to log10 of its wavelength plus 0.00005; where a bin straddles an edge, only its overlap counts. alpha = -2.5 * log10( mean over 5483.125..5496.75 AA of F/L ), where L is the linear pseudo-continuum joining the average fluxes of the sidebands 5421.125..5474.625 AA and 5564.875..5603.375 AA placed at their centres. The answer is -0.04 mag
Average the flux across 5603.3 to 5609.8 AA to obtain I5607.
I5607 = 17.3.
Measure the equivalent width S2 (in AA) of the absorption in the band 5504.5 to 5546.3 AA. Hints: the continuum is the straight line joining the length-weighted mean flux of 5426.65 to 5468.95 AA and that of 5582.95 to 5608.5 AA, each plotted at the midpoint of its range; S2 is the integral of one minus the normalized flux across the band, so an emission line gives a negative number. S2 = -0.4 AA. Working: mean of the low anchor 16.6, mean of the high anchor 16.3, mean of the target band 16.6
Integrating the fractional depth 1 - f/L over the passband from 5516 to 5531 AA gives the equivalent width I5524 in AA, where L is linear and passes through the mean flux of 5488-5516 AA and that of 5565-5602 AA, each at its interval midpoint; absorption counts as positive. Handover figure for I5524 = 0.2 AA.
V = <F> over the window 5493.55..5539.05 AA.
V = 16.6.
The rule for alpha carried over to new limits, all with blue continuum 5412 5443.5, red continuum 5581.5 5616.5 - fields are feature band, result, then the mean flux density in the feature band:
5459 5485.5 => 0.01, 16.5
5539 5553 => -0.02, 16.8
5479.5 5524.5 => -0.01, 16.7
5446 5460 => 0.01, 16.6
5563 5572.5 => 0.04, 15.8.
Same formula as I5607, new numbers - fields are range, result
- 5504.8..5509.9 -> 17.5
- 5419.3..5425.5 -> 16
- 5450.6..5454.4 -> 17.3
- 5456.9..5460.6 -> 18.2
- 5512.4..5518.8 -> 16.3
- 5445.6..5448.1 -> 15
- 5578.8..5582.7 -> 16.4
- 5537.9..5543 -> 16.5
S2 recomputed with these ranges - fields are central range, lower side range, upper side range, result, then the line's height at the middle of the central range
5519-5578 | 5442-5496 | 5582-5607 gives 0.0 AA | 16.4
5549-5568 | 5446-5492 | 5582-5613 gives -0.1 AA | 16.5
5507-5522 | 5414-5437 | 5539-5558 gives -0.1 AA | 16.6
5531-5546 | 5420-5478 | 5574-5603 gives -0.7 AA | 16.2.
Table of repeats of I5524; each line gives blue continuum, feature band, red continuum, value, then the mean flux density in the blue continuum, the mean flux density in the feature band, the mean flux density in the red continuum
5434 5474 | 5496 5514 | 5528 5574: -0.05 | 16.7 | 16.6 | 16.4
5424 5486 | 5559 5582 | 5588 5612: 1.15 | 16.7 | 15.9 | 16.7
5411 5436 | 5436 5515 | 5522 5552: -1.30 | 16.3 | 16.7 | 16.5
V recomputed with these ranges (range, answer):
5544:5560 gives 16.8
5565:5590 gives 15.5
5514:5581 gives 16.3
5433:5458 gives 16.8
